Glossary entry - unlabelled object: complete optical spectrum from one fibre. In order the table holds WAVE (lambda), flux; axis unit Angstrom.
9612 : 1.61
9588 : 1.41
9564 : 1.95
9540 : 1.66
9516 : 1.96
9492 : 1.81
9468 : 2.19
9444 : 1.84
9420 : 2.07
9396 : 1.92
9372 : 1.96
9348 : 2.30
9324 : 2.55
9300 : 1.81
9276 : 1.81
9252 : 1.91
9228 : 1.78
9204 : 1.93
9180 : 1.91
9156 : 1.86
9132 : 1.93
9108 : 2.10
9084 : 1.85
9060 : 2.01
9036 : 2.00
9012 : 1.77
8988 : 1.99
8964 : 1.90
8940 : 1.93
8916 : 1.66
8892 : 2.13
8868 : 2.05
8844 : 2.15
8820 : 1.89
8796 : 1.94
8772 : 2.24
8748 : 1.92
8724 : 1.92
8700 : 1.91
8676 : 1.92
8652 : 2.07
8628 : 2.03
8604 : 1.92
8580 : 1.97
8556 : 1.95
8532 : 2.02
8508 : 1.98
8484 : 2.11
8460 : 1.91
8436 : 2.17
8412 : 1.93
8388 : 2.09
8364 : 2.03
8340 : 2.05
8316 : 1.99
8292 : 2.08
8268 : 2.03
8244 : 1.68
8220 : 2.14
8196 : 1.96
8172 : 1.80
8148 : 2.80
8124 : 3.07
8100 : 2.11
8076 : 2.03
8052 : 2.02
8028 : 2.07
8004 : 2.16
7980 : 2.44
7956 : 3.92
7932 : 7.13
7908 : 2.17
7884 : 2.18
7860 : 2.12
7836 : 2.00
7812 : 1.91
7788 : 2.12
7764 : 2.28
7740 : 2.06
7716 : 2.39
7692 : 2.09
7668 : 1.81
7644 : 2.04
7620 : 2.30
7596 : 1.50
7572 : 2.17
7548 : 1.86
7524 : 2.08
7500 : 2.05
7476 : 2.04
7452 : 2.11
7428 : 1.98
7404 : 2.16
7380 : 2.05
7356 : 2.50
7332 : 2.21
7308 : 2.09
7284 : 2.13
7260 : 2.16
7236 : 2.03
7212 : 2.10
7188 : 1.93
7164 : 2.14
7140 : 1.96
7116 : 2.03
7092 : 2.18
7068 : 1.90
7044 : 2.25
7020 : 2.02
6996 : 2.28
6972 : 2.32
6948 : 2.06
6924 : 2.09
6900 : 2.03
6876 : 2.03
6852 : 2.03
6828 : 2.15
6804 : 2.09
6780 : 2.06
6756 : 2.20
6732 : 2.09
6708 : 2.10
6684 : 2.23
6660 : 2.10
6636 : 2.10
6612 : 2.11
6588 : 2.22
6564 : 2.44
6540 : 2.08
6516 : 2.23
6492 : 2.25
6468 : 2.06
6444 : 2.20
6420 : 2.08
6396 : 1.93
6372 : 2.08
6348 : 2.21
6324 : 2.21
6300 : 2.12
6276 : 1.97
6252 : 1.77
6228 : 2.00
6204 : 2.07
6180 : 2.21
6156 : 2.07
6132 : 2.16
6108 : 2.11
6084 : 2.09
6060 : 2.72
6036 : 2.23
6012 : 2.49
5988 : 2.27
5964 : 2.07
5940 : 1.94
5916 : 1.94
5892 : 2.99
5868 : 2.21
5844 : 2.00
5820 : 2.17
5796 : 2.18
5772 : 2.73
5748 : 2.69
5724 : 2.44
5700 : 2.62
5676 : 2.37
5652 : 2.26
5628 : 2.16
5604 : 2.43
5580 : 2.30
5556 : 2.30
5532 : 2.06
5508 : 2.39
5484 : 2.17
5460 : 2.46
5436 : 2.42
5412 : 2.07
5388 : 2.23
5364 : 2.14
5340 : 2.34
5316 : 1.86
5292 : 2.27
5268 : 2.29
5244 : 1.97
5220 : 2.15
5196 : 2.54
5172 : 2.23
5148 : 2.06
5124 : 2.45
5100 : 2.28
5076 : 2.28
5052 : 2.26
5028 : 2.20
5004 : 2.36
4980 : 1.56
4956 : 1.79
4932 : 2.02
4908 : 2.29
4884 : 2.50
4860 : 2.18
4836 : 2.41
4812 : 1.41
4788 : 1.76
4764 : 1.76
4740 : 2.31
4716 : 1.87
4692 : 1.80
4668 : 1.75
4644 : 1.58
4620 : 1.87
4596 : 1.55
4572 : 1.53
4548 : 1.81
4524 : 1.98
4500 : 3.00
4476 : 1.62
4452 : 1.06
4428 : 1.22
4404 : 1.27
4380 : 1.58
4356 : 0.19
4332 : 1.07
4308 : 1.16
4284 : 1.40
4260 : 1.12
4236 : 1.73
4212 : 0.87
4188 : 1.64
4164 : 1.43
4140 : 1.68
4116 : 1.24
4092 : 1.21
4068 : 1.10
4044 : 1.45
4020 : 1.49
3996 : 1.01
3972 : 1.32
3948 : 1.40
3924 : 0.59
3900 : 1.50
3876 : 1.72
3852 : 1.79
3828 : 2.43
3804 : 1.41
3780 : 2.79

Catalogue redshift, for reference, 0.210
